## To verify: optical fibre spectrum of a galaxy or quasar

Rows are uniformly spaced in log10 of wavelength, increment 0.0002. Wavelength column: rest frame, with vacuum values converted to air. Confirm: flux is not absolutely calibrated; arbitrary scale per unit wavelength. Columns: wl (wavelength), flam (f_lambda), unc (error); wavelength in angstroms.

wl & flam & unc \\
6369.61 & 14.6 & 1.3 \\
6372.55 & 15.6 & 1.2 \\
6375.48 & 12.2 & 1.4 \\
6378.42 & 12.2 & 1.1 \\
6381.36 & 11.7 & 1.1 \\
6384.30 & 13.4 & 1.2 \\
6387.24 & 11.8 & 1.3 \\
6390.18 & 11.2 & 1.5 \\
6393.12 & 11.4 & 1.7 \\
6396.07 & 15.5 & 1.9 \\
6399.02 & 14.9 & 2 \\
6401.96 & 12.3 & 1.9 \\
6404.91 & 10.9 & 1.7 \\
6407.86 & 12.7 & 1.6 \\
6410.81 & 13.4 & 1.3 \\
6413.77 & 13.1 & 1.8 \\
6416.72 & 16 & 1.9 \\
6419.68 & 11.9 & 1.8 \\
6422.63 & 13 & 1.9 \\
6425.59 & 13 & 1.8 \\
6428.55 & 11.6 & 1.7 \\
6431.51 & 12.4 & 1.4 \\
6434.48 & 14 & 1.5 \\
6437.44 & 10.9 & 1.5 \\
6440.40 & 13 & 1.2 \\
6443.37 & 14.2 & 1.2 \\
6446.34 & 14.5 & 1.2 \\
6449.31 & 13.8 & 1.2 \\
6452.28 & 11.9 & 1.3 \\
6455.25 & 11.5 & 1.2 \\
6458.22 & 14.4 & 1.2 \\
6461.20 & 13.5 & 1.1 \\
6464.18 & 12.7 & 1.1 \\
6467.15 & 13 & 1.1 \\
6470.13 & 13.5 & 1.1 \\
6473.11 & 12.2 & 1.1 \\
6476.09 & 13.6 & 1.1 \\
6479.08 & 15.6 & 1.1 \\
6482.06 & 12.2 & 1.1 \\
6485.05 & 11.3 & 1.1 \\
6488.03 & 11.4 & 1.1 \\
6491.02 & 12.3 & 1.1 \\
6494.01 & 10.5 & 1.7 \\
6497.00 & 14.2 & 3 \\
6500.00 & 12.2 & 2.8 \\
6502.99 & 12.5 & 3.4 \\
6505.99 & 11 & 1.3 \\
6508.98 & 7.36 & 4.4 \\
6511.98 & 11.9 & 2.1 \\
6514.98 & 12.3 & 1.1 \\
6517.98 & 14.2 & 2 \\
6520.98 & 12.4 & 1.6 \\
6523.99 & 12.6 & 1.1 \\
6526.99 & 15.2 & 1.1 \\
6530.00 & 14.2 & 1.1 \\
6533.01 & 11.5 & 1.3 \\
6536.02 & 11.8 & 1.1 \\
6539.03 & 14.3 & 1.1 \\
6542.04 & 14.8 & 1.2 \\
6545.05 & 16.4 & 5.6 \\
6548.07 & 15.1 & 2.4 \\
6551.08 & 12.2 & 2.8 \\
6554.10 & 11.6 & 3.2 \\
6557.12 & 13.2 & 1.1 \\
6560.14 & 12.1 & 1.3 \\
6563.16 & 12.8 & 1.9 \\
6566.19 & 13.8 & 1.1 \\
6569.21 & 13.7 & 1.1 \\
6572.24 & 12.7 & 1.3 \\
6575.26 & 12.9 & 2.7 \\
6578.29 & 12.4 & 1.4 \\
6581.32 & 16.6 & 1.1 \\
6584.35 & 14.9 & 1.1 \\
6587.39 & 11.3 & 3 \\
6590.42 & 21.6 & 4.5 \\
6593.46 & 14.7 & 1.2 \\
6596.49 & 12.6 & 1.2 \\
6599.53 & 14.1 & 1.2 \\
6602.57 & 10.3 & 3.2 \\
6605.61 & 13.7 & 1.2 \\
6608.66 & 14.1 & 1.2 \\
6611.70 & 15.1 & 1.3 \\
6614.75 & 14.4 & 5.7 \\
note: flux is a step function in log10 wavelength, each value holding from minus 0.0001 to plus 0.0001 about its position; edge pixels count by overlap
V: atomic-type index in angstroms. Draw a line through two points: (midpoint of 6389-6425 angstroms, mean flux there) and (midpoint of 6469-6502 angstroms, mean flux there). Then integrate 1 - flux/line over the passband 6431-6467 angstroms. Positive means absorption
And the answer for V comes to -0.7 angstroms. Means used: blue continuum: 13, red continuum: 12.6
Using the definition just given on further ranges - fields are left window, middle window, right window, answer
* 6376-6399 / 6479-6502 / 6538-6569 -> 1.67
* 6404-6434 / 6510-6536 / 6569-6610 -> 1.32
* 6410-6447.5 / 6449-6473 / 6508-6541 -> 0.03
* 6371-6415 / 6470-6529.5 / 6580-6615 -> 5.37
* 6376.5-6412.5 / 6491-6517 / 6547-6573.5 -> 2.56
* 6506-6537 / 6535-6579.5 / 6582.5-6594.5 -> 2.24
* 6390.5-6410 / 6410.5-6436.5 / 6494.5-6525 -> -0.85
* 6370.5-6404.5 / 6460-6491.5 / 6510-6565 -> 0.53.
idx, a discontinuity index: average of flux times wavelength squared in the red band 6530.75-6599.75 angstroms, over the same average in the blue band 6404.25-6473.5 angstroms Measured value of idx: 1.10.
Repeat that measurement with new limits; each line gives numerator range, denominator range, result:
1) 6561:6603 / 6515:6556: 1.05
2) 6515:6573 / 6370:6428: 1.08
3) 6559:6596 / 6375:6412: 1.19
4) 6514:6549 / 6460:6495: 1.10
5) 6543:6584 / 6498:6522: 1.17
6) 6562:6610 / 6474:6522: 1.17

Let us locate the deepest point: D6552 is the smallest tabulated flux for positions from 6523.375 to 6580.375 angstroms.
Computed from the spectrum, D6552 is 11.5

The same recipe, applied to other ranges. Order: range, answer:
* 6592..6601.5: 12.6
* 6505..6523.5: 7.36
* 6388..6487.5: 10.9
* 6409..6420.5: 11.9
